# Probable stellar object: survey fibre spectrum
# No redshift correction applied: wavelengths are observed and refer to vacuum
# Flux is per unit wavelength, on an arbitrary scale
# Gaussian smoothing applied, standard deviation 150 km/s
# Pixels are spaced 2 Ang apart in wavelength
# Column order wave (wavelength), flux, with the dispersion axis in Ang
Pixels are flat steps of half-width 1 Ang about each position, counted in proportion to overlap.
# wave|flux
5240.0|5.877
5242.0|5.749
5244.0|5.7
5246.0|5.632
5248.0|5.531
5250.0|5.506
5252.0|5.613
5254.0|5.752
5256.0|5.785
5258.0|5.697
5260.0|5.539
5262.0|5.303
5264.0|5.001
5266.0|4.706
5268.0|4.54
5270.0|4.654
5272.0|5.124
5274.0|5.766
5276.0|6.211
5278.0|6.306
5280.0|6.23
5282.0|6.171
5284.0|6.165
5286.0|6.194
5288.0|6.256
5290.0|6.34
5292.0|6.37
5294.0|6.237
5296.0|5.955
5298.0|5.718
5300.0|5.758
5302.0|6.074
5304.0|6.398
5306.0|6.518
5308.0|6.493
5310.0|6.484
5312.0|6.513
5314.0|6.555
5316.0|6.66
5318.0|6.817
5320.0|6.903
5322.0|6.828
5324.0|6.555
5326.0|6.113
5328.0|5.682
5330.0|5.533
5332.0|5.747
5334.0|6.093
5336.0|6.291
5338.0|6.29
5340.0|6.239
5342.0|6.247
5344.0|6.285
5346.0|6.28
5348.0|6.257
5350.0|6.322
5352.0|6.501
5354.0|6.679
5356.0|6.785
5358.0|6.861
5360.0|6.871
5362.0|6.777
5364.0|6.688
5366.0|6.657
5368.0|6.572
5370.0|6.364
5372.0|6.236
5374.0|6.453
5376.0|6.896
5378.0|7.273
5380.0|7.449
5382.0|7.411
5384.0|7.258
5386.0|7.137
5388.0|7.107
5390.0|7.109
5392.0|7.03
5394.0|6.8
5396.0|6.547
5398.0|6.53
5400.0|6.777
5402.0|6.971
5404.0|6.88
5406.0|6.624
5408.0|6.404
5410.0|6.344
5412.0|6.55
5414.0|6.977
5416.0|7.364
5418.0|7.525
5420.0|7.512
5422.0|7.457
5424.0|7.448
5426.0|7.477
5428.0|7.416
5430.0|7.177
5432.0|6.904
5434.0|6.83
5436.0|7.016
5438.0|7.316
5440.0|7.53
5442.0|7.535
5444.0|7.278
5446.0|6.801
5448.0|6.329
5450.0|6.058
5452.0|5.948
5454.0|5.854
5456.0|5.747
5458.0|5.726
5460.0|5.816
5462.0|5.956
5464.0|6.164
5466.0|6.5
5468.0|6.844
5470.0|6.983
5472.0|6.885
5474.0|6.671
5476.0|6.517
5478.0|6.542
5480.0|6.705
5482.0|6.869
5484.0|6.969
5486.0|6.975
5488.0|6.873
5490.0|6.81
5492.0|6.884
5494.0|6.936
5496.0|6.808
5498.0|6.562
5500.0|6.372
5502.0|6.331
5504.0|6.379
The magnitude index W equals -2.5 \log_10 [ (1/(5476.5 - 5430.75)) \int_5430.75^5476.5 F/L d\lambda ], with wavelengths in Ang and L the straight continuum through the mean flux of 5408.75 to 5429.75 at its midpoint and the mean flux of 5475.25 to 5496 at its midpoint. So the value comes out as 0.07 mag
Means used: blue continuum 7.2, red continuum 6.81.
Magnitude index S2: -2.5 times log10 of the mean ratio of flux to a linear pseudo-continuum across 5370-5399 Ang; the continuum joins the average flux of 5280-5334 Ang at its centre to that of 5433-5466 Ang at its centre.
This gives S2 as -0.09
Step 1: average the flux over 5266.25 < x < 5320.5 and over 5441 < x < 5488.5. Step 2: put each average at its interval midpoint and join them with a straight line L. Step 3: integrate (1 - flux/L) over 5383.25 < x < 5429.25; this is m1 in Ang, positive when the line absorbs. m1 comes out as -4.6 Ang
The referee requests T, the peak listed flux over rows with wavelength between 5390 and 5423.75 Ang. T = 7.525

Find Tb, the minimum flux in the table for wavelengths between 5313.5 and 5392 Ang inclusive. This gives 5.533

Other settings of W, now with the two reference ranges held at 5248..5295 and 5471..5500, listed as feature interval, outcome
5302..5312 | -0.10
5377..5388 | -0.16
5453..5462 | 0.14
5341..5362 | -0.07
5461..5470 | 0.04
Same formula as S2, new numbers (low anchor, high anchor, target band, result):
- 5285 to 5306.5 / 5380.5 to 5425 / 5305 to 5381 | 0.01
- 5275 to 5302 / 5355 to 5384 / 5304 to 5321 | -0.04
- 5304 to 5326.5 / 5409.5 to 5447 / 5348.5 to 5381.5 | 0.02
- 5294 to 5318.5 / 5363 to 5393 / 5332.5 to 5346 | 0.06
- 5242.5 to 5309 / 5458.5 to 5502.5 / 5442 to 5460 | 0.04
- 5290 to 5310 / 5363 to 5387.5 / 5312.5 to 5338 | 0.02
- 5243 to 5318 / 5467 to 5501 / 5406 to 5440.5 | -0.10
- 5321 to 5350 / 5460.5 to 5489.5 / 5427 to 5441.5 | -0.10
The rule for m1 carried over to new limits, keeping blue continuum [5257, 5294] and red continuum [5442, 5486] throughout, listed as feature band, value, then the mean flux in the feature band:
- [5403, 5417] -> -1.1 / 6.73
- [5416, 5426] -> -1.9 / 7.47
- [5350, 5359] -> -0.9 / 6.66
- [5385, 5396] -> -1.5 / 6.99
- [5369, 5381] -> -1.3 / 6.78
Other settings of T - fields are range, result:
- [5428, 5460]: 7.535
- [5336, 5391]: 7.449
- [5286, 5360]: 6.903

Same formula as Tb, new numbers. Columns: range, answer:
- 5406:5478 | 5.726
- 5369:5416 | 6.236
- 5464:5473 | 6.164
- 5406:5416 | 6.344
